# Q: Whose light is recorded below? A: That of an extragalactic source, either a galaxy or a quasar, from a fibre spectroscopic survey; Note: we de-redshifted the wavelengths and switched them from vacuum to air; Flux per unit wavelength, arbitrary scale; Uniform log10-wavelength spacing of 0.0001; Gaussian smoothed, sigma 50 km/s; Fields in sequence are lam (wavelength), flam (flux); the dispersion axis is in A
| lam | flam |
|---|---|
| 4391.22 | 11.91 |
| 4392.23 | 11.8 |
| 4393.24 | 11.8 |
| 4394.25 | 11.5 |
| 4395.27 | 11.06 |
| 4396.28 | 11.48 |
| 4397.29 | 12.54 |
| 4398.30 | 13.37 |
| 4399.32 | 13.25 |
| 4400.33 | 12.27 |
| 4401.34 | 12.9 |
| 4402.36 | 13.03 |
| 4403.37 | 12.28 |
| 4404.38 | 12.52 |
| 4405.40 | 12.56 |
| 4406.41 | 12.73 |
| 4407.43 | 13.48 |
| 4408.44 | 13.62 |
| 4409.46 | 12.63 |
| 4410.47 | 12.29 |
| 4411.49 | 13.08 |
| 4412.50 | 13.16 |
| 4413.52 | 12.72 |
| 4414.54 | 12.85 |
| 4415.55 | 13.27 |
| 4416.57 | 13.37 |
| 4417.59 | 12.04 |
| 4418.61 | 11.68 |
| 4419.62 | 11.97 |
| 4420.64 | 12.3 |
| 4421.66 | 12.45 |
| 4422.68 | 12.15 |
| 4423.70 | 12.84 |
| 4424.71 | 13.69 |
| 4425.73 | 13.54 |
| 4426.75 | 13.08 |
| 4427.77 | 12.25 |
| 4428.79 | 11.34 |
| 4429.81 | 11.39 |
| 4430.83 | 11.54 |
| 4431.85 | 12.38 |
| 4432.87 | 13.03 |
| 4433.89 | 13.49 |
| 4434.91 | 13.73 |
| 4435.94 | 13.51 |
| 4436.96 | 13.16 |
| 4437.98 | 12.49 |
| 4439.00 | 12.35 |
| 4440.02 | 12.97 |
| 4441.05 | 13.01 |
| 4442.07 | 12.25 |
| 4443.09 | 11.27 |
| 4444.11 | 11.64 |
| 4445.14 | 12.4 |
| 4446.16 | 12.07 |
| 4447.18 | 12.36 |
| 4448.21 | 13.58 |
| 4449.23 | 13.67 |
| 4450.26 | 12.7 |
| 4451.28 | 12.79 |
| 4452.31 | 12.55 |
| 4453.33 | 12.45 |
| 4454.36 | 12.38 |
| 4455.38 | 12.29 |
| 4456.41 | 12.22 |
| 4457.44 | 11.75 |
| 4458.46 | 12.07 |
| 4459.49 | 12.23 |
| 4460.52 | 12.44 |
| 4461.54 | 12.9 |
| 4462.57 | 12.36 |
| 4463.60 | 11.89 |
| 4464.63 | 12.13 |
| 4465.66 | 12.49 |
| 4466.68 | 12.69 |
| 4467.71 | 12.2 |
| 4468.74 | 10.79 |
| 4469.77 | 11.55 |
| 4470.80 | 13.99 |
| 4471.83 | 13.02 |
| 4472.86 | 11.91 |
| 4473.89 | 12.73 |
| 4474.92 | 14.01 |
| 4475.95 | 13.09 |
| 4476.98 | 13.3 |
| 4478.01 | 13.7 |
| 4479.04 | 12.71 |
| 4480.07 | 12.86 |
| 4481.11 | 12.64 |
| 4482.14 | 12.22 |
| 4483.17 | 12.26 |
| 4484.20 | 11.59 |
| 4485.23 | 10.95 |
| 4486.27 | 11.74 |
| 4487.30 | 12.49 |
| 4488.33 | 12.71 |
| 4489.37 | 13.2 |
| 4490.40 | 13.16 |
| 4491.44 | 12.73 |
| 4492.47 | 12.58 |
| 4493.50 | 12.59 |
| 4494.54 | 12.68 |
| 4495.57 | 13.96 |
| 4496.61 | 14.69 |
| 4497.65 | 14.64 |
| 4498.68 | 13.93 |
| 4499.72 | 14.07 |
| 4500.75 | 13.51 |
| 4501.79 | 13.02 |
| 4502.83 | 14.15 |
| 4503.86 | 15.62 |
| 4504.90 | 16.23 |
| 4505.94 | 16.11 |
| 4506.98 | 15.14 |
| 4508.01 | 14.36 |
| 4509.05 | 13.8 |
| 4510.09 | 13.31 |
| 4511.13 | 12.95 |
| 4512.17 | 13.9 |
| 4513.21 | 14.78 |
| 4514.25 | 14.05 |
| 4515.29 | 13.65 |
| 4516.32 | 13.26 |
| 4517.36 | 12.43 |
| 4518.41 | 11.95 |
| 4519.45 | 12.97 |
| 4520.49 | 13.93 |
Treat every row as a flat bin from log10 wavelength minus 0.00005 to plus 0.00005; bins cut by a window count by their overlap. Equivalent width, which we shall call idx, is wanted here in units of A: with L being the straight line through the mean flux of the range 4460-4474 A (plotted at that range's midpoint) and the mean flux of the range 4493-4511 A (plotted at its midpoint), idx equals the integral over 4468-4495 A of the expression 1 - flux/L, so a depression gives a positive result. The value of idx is 1.1 A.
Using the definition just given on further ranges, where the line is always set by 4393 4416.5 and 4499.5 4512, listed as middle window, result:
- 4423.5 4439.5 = 0.44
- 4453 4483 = 2.62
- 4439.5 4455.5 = 1.01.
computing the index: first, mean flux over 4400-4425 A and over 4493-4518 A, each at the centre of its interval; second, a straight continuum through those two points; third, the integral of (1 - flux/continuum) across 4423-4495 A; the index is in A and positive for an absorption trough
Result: 4.3 A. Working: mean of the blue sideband 12.7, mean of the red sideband 14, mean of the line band 12.6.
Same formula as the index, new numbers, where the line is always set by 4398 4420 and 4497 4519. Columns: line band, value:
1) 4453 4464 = 0.9 A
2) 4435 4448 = 0.7 A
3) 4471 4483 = 0.6 A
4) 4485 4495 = 0.9 A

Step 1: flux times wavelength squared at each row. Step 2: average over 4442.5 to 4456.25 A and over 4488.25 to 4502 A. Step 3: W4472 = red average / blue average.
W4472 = 1.1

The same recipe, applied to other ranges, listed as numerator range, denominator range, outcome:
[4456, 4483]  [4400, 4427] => 1.01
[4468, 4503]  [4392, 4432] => 1.07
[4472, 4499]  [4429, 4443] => 1.04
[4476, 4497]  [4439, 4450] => 1.04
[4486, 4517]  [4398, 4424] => 1.13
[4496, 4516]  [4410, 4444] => 1.17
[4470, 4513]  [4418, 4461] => 1.09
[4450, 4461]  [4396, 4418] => 0.98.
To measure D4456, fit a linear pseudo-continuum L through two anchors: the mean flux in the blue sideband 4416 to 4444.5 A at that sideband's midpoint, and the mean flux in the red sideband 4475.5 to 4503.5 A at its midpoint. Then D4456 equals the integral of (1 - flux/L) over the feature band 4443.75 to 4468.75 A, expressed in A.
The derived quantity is 0.7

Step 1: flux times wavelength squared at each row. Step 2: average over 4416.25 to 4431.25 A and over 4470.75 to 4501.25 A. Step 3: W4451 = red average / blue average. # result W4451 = 1.08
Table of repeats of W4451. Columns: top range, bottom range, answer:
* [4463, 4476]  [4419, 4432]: 1.03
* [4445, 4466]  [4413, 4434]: 1.01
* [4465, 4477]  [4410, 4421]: 1.03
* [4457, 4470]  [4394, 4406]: 1.01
